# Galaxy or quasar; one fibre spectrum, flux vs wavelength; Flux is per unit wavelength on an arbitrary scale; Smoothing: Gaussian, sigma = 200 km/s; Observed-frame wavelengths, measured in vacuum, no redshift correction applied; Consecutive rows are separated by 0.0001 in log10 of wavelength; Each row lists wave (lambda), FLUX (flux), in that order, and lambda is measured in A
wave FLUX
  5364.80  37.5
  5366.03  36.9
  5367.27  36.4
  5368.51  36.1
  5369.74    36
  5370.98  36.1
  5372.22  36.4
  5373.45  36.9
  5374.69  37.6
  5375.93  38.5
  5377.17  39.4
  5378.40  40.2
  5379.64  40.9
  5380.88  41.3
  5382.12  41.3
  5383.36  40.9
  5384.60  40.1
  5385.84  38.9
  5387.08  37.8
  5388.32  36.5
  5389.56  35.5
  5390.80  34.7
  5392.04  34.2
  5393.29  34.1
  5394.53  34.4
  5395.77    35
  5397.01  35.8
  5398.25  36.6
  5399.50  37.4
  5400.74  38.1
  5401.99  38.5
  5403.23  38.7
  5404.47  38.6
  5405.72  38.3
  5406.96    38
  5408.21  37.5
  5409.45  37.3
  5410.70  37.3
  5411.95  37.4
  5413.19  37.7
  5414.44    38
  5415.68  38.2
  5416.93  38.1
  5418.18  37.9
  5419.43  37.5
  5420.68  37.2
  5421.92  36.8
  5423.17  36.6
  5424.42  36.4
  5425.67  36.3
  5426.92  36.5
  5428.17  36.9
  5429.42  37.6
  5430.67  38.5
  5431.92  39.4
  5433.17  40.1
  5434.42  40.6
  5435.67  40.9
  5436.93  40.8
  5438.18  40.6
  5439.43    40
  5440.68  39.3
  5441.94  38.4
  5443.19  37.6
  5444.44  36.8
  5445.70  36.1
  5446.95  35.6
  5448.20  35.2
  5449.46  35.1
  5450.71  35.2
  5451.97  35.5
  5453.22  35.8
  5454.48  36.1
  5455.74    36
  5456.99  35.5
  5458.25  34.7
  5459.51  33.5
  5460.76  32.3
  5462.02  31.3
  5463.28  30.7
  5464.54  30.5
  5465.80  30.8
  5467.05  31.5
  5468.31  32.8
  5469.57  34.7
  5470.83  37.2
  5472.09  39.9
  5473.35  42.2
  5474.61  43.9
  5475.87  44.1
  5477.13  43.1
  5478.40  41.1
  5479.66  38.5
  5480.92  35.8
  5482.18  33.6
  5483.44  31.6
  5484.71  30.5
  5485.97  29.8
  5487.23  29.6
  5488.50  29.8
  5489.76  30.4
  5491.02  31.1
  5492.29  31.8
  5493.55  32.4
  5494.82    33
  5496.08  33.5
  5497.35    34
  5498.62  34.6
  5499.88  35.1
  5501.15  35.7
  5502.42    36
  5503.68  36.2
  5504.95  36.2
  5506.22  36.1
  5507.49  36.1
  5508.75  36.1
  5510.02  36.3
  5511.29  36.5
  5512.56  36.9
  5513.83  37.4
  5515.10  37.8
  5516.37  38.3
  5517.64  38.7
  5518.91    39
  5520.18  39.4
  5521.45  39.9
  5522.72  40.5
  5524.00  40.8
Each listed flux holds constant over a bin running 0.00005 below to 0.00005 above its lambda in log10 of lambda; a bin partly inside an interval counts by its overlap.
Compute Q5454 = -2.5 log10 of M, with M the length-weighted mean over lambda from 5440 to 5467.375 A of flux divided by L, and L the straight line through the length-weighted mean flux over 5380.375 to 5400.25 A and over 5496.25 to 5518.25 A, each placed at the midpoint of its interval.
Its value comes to 0.06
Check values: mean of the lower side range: 37.1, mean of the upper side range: 36.3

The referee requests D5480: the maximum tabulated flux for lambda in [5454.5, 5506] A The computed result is 44.1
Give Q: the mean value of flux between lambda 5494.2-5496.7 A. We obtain 33.3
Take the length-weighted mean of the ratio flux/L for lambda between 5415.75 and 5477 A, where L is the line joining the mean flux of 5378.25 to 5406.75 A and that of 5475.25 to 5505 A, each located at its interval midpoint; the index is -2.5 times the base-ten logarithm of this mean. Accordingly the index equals -0.03 mag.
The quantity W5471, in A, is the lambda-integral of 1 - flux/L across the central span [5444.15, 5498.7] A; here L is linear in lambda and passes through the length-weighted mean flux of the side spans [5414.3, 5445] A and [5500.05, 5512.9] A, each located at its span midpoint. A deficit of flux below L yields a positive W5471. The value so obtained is 3.58 A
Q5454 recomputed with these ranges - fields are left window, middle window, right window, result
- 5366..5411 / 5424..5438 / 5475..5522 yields -0.05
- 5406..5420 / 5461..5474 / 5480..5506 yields 0.01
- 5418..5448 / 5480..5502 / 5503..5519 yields 0.15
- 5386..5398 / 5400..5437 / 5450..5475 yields -0.08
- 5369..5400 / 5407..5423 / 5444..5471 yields -0.04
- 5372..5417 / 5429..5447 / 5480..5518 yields -0.07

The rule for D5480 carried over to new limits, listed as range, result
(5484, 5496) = 33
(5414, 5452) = 40.9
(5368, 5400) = 41.3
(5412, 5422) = 38.2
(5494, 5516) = 37.8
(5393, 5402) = 38.5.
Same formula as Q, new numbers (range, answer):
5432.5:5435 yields 40.4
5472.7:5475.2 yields 43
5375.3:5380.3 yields 39.8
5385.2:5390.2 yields 37.2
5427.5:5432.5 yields 38.1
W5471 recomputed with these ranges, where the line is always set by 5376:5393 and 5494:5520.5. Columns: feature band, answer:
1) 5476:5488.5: 0.6 A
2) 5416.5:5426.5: 0.2 A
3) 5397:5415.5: 0.2 A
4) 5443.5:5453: 0.4 A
